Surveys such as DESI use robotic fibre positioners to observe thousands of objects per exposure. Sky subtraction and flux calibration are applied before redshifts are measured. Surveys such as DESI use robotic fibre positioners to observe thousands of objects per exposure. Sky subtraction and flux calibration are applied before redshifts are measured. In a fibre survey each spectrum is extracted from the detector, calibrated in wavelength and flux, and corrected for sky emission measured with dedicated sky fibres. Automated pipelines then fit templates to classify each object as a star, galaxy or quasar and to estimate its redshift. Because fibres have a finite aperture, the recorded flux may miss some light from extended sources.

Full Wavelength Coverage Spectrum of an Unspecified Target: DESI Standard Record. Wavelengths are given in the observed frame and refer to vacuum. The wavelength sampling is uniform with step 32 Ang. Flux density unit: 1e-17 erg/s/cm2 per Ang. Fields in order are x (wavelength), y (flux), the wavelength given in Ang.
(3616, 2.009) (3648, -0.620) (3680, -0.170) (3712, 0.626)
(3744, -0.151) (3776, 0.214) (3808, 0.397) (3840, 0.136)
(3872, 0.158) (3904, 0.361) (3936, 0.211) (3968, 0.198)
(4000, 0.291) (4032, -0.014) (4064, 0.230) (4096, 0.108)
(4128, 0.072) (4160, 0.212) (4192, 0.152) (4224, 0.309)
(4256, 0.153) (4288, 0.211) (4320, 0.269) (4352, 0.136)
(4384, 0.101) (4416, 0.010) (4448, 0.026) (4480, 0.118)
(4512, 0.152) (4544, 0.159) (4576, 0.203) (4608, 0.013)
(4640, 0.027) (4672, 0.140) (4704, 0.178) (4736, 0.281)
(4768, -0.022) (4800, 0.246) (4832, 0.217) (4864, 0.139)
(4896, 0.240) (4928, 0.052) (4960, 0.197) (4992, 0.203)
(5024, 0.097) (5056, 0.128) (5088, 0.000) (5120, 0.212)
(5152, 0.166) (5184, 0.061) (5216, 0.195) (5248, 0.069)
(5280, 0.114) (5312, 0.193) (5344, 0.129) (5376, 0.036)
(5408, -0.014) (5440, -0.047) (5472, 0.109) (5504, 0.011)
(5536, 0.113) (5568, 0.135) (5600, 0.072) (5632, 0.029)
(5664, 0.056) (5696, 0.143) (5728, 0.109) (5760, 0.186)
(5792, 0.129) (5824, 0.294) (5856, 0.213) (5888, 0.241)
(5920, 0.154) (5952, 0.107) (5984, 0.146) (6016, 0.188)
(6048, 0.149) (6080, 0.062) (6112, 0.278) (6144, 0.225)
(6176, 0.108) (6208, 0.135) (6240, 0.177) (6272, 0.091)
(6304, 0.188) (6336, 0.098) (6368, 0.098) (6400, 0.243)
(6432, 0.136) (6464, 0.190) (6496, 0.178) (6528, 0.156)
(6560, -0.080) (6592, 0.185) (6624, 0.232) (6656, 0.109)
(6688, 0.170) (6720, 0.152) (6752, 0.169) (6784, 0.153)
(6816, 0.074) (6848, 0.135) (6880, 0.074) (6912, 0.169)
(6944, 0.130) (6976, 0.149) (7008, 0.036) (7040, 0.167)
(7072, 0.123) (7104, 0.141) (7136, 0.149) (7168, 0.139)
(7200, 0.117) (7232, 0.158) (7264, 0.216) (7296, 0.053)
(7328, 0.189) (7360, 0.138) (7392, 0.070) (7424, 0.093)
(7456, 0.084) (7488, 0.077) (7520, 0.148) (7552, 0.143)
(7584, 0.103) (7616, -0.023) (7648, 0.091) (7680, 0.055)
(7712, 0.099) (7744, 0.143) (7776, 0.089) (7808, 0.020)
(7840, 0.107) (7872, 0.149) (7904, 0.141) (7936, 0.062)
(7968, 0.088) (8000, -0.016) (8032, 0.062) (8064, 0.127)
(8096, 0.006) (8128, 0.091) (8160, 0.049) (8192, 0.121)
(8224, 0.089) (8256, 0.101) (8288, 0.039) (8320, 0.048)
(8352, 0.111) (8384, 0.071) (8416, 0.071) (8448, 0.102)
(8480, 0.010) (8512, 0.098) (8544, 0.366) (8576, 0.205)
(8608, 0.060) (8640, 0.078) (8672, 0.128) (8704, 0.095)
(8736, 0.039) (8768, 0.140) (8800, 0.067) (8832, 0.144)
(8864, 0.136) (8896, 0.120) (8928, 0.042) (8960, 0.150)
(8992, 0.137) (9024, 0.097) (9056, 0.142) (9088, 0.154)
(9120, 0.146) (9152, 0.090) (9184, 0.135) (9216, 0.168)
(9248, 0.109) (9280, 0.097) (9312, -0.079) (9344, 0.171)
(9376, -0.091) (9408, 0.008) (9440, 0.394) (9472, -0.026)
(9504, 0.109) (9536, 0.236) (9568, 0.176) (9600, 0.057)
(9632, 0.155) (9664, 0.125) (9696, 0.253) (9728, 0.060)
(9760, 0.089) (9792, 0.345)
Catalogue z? 1.295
